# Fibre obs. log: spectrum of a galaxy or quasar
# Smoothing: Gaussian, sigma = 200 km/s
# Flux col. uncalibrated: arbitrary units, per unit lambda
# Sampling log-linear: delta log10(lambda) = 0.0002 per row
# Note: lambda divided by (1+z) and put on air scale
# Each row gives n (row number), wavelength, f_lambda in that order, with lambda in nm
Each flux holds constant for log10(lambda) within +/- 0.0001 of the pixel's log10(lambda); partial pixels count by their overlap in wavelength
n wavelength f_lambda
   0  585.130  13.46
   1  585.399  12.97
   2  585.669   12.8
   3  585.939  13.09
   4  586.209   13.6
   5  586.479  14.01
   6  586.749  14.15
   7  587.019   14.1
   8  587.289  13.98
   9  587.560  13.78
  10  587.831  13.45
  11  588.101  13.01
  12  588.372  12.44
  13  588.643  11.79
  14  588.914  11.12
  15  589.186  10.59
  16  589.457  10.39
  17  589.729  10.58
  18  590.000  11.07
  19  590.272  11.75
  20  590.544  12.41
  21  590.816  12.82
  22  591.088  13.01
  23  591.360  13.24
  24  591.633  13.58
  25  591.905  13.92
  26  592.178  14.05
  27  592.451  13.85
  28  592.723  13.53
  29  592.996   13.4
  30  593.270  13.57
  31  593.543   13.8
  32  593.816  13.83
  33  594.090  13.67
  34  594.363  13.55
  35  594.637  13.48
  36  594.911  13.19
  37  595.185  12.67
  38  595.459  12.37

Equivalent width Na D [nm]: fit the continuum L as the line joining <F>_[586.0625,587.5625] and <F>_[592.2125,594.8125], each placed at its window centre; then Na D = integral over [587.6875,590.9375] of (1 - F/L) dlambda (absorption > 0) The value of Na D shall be 0.48 nm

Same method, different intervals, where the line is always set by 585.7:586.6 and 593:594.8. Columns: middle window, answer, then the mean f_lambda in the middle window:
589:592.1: 0.32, 12.1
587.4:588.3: 0.01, 13.4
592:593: -0.01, 13.8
